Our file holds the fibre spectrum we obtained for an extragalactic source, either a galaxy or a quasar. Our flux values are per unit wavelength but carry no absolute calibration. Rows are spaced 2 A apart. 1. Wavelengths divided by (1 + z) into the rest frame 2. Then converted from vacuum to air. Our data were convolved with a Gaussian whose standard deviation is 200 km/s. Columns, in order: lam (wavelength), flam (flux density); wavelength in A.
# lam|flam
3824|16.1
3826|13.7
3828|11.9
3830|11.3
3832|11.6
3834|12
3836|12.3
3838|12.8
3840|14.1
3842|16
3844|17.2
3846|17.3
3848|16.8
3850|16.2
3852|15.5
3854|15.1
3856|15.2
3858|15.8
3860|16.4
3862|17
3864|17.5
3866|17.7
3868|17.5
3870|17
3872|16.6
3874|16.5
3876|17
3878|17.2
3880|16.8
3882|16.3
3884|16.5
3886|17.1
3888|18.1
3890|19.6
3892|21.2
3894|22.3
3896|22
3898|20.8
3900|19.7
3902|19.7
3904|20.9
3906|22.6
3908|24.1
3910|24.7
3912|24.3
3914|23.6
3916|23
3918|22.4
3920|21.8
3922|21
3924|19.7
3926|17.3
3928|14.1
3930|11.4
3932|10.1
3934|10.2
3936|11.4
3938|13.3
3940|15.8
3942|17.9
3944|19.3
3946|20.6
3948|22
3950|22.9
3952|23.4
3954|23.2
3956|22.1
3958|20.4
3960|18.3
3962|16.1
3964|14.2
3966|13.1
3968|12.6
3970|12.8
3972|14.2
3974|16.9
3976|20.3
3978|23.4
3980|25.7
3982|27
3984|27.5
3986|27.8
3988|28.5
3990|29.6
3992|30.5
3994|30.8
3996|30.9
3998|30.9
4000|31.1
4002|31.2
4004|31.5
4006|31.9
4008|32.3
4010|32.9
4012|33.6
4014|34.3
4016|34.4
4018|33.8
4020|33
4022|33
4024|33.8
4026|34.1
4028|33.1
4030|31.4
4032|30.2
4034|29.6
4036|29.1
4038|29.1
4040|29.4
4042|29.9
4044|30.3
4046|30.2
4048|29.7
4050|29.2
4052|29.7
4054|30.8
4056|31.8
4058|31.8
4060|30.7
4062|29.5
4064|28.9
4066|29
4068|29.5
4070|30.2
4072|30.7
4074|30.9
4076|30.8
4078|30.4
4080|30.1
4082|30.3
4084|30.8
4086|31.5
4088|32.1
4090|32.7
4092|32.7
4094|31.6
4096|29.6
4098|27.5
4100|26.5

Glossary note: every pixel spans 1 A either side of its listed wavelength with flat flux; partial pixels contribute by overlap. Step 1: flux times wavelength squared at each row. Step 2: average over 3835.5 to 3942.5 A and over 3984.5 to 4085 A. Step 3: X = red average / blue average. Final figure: 1.9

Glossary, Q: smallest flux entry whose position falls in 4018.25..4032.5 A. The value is 30.2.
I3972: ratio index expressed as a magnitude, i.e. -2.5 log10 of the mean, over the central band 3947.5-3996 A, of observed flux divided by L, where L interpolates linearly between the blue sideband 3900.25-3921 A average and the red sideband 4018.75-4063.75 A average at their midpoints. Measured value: 0.21 mag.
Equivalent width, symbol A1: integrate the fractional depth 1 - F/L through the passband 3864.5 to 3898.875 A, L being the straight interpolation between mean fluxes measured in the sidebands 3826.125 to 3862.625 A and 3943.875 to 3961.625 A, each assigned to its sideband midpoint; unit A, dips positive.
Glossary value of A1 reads -2.6 A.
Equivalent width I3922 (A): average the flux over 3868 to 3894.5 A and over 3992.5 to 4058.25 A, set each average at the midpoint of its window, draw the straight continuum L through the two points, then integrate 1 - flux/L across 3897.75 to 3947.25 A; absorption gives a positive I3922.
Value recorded 6.1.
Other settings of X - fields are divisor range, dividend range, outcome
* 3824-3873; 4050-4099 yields 2.25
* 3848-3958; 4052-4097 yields 1.80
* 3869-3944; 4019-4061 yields 1.79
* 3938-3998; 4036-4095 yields 1.47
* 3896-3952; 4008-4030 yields 1.83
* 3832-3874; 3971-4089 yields 2.08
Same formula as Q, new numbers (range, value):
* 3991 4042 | 29.1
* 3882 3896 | 16.3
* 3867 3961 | 10.1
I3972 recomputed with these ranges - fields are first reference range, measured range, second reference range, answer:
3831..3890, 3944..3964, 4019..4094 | 0.12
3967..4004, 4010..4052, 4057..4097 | -0.13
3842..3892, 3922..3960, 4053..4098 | 0.23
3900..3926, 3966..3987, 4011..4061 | 0.30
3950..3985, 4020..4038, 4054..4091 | -0.21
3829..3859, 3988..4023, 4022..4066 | -0.16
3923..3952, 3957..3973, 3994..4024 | 0.42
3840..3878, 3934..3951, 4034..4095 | 0.26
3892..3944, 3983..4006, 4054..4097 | -0.21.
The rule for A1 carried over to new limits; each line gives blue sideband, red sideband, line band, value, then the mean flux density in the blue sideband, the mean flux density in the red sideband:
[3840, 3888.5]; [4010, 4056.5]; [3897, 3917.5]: -1.9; 16.6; 31.5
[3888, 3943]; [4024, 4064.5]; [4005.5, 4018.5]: -2.7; 19.1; 30.5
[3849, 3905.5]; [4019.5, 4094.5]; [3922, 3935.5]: 4.6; 17.9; 30.8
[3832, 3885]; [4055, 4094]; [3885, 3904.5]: -1.8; 15.9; 30.8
